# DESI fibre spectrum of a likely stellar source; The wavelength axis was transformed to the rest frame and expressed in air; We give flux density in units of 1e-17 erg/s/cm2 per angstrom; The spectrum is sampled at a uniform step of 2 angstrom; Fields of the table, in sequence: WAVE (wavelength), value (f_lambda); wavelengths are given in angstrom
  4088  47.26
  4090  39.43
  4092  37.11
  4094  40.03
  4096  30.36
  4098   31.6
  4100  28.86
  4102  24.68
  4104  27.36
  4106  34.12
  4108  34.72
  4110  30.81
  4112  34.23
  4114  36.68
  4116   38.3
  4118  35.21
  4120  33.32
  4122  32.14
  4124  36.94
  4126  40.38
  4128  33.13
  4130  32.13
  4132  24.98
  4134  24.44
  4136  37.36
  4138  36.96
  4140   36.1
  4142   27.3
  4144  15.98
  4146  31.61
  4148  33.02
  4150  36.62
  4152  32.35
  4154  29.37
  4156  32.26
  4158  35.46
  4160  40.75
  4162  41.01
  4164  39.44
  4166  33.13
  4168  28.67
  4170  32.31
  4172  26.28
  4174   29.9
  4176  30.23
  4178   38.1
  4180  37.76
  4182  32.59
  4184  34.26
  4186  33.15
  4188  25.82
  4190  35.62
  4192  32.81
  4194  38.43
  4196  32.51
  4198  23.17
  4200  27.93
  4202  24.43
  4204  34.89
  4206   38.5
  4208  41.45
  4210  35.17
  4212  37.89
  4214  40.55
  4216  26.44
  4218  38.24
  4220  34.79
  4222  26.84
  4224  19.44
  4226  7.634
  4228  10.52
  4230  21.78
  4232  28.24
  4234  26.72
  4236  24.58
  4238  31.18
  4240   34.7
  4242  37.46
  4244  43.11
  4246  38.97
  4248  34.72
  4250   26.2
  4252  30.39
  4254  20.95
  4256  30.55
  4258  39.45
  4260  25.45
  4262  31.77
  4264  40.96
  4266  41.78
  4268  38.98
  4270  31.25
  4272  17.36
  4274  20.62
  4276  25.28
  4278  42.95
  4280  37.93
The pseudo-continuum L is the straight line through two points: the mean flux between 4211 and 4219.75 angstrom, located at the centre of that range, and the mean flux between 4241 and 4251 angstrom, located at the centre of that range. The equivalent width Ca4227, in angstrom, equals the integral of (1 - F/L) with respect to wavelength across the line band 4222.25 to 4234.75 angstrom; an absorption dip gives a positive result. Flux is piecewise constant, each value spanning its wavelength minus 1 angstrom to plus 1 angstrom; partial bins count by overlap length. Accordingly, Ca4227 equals 5.8 angstrom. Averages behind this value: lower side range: 35.7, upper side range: 36.1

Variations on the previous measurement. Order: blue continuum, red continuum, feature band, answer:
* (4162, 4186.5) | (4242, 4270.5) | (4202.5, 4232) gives 3.7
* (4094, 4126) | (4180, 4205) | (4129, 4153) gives 1.3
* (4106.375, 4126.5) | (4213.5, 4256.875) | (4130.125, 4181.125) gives 0.7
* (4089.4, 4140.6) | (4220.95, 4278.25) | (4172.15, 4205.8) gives -1.0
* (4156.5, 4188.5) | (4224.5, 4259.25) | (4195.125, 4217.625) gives -1.4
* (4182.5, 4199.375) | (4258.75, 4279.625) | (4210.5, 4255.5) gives 3.8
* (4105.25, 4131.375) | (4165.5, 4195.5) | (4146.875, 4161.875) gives -0.5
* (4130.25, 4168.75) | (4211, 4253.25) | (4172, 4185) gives -0.7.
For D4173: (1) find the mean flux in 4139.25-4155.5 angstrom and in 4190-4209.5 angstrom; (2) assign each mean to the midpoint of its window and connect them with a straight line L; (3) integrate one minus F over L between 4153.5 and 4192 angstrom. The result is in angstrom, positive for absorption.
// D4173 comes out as -2.4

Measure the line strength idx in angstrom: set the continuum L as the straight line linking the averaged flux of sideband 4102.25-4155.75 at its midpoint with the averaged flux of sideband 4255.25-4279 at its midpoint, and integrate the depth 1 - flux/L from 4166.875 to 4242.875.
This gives 4.1 angstrom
